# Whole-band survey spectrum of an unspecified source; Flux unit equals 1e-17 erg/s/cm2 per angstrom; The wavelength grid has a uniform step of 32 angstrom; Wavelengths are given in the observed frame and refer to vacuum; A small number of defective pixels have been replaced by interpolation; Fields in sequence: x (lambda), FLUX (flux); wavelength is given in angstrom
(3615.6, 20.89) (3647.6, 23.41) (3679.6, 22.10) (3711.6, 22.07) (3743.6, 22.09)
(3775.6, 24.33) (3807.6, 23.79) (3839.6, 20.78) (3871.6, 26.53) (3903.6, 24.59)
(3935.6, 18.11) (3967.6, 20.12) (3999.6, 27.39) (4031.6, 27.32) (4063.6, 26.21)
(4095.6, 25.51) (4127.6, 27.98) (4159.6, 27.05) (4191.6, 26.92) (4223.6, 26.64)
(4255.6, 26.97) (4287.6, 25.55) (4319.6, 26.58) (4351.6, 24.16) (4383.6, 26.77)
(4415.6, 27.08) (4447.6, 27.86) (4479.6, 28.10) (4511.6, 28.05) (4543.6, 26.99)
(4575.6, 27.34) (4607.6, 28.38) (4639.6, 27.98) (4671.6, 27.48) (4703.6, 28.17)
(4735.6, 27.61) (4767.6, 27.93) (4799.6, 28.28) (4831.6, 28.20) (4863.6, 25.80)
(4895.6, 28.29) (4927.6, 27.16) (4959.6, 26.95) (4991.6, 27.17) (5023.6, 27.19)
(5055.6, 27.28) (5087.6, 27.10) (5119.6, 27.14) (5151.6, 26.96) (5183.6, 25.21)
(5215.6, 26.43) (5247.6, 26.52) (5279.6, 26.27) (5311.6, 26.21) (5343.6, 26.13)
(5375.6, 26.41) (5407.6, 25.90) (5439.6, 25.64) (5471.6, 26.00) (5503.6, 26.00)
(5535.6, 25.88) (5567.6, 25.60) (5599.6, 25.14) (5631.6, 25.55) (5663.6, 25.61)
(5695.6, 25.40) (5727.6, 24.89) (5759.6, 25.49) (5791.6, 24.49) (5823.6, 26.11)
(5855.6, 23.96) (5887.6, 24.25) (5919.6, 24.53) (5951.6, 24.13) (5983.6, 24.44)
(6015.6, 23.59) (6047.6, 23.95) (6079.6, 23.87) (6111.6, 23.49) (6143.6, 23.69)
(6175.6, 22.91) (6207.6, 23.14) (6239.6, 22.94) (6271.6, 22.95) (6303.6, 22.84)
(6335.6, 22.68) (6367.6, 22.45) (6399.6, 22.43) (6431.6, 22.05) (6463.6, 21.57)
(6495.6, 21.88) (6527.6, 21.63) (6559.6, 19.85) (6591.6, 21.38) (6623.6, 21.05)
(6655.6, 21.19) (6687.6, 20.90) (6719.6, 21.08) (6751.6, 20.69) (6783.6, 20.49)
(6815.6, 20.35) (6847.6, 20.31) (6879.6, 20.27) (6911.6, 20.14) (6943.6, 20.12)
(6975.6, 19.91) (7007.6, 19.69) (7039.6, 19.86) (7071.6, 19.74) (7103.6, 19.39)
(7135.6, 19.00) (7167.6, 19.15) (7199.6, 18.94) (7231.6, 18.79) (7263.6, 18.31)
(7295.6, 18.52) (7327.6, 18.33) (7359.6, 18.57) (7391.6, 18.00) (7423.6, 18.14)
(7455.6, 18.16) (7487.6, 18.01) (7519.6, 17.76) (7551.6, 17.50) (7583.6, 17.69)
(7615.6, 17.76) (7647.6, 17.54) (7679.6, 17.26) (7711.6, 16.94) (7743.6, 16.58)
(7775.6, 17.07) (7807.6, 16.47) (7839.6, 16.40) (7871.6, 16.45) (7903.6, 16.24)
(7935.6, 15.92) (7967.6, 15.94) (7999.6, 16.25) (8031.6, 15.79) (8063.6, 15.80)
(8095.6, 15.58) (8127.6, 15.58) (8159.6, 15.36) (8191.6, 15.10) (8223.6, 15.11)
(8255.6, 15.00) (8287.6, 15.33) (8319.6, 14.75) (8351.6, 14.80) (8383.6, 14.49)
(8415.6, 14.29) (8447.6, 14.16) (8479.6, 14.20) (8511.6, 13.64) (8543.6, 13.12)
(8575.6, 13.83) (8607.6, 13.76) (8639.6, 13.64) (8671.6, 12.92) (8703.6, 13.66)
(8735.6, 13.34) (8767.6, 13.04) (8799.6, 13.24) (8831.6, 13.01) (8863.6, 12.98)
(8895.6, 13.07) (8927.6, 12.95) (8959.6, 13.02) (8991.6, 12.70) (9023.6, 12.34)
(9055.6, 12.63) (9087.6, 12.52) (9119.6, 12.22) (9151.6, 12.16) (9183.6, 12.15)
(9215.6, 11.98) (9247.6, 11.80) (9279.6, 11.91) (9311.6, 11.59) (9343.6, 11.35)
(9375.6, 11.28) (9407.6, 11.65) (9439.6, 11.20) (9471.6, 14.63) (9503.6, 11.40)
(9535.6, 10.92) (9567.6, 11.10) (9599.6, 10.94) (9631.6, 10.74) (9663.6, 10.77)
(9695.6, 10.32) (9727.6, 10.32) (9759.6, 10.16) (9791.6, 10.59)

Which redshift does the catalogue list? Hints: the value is 0.000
